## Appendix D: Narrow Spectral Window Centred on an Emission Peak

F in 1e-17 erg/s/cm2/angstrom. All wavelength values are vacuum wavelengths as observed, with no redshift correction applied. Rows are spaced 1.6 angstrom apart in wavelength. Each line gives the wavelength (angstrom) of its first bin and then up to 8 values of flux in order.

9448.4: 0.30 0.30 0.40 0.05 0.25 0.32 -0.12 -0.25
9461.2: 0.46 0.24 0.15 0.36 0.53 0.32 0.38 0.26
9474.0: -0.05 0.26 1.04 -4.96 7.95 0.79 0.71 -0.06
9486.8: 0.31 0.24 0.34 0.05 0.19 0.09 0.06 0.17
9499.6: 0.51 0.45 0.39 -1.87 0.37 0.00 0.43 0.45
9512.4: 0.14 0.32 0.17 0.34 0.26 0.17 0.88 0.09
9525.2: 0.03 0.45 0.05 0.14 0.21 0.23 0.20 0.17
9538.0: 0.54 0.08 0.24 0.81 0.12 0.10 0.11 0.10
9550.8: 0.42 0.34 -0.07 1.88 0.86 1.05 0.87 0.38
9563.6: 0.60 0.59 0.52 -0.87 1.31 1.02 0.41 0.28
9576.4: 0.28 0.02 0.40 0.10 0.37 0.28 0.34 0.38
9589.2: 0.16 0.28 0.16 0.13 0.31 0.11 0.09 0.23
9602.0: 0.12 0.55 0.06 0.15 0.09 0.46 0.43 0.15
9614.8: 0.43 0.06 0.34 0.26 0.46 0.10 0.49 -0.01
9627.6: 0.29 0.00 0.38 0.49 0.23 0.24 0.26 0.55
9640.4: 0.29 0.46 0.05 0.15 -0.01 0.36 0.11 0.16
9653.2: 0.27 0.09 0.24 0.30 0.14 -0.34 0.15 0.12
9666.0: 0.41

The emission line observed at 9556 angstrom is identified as Hbeta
